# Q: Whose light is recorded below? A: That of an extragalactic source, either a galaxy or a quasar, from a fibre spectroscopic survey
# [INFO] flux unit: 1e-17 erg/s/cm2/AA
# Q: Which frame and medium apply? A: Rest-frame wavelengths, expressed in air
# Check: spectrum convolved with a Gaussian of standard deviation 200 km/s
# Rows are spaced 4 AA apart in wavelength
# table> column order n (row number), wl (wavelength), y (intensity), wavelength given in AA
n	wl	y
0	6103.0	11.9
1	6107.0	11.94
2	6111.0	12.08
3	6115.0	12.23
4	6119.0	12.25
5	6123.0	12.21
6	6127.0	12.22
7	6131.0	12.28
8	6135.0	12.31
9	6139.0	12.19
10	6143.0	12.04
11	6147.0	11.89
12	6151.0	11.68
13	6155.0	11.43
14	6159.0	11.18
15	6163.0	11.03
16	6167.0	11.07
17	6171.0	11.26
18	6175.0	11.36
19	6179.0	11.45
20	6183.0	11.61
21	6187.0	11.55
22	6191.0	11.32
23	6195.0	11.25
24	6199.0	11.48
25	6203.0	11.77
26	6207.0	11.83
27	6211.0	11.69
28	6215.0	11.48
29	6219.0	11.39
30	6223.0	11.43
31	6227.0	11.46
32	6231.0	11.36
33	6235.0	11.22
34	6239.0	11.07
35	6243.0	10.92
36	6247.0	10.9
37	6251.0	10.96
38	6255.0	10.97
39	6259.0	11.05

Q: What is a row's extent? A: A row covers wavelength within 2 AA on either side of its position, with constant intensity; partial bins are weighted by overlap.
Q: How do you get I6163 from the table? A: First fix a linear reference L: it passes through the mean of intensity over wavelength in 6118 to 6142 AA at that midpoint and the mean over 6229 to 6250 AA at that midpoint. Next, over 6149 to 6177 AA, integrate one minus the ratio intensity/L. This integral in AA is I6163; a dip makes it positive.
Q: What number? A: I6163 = 1.4 AA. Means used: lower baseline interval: 12.2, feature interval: 11.3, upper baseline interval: 11.1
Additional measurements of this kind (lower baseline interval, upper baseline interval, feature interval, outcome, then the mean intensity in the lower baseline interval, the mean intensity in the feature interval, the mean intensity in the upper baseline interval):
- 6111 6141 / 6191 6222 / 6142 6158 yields 0.4 AA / 12.2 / 11.7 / 11.5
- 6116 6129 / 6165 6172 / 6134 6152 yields -0.4 AA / 12.2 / 12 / 11.2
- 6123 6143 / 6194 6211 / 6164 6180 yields 0.8 AA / 12.2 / 11.3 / 11.6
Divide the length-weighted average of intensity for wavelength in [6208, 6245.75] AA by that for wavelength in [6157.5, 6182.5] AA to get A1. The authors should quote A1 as 1.0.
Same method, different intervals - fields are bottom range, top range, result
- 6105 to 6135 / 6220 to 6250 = 0.92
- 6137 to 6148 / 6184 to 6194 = 0.95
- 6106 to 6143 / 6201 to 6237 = 0.94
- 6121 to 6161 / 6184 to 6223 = 0.97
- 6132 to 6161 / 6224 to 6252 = 0.94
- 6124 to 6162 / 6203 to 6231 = 0.97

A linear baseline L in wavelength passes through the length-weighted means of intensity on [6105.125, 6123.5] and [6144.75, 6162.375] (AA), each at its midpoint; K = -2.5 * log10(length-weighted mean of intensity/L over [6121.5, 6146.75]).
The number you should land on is -0.03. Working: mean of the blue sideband 12.1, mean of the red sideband 11.5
